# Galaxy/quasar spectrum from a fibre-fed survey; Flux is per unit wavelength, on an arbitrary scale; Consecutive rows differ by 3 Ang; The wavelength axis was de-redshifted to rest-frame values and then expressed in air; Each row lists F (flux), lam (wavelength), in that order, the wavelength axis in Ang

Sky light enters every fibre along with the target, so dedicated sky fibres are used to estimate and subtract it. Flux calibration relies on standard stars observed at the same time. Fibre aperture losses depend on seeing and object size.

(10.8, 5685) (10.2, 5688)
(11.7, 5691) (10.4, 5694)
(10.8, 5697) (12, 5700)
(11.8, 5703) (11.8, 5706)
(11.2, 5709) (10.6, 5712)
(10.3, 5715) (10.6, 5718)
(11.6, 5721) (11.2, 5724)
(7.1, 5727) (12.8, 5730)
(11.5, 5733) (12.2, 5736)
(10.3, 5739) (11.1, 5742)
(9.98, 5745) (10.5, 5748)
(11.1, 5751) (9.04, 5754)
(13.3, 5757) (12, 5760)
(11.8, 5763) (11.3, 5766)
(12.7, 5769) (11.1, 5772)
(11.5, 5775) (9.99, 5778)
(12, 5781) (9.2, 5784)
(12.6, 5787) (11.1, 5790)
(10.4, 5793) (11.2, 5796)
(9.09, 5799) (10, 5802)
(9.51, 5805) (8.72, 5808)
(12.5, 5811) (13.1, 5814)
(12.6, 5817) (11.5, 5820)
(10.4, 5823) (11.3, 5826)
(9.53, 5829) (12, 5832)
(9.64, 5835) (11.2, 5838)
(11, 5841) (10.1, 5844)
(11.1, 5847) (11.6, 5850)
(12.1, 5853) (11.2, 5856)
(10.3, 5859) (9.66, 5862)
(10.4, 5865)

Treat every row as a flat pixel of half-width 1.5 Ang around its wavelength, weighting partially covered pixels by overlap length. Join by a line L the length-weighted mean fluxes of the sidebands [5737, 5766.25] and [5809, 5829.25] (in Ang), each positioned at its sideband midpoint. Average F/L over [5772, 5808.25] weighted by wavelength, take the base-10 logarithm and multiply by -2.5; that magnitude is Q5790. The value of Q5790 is 0.08 mag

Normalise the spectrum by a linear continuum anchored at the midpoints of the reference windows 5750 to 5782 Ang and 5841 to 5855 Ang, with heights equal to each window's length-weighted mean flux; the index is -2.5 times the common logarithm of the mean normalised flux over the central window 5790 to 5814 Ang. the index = 0.09 mag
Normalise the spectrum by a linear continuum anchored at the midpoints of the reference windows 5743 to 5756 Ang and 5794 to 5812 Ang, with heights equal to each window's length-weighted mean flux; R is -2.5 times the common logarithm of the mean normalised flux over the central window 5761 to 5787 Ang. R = -0.11 mag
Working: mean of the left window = 10.3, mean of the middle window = 11.3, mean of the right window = 10.1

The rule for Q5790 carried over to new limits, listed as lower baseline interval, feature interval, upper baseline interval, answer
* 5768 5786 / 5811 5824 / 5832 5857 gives -0.091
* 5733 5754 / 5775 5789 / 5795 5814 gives -0.049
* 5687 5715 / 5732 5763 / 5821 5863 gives -0.010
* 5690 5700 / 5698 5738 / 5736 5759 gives -0.012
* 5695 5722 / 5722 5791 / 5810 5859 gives 0.009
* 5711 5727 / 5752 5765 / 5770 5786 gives -0.073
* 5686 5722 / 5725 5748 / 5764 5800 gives 0.035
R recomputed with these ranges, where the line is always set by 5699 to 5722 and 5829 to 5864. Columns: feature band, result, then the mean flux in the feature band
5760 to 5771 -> -0.080 mag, 11.9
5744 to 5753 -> 0.064 mag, 10.5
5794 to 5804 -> 0.091 mag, 10.1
